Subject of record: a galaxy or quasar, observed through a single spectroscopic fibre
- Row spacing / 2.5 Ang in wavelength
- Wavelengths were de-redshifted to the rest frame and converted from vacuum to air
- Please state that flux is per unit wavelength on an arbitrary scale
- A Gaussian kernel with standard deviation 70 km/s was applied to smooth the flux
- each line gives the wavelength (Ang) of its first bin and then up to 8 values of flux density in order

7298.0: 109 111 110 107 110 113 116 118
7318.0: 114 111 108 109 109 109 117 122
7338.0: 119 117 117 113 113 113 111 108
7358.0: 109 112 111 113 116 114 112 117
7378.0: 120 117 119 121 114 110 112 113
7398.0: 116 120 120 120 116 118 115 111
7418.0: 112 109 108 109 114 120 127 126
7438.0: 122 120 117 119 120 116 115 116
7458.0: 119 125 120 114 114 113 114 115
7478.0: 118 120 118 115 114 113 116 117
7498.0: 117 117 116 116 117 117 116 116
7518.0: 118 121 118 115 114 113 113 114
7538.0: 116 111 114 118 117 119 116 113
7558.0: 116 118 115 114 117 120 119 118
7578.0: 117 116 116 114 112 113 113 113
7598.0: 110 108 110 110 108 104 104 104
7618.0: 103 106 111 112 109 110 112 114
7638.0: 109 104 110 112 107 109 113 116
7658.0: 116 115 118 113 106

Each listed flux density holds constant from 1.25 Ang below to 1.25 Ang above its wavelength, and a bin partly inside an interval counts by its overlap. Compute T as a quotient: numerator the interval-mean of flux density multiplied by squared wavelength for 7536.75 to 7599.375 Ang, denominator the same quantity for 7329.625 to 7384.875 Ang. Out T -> 1.07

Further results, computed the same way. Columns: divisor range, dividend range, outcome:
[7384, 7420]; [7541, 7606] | 1.04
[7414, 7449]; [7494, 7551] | 1.02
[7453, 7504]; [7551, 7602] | 1.01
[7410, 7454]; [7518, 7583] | 1.03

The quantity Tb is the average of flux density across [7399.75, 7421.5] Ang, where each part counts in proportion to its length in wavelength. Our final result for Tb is 116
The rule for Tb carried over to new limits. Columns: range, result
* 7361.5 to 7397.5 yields 115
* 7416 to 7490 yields 117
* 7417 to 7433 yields 113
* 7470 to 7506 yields 116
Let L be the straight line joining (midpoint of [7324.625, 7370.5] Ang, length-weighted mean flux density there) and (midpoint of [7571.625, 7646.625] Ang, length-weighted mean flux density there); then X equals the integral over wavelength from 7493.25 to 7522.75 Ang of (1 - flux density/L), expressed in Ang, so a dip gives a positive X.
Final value -1.4 Ang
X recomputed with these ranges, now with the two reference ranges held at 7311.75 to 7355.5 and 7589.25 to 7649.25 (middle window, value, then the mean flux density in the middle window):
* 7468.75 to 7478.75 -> -0.3 Ang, 115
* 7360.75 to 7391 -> -0.6 Ang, 115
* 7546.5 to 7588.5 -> -2.5 Ang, 116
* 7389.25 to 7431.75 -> -0.7 Ang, 114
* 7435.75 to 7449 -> -1.0 Ang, 120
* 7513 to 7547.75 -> -1.6 Ang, 116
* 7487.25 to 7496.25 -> -0.3 Ang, 115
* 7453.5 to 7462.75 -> -0.7 Ang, 120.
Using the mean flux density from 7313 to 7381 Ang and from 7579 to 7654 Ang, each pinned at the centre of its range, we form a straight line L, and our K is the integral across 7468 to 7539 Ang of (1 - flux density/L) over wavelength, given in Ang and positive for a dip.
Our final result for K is -2.8 Ang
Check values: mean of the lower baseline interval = 114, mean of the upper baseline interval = 110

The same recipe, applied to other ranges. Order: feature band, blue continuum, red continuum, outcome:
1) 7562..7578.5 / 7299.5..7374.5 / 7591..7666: -1.0 Ang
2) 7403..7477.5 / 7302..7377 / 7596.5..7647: -3.6 Ang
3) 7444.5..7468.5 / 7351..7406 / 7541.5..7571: -0.5 Ang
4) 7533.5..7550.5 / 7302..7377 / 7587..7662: -0.7 Ang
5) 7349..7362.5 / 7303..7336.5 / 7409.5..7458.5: 0.4 Ang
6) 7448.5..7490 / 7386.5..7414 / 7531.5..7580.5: -0.2 Ang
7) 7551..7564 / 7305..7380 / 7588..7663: -0.6 Ang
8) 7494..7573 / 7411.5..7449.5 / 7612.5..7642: -2.7 Ang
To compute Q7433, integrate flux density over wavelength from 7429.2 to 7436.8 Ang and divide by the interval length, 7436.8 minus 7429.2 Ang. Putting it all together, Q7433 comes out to 124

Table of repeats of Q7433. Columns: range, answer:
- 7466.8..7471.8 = 114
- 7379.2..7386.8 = 119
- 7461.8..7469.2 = 116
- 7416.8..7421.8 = 110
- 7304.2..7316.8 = 113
